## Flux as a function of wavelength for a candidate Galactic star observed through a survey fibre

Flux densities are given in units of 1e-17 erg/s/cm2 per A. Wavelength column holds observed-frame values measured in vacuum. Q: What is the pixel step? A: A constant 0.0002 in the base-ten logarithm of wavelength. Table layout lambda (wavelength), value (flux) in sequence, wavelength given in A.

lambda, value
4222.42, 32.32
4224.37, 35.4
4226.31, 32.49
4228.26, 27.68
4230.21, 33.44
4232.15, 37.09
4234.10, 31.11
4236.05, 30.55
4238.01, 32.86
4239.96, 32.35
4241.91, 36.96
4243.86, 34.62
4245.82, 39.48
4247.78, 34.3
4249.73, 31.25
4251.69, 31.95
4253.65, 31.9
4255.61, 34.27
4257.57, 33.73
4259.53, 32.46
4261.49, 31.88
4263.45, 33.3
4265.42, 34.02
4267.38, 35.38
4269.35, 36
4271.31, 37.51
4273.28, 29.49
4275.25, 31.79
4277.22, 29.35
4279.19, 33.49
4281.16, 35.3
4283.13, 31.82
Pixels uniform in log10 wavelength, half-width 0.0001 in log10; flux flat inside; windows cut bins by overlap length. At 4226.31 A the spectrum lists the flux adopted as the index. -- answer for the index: 32.49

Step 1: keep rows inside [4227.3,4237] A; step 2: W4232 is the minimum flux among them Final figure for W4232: 27.68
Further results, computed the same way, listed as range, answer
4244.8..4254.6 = 31.25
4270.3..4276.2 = 29.49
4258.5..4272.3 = 31.88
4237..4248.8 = 32.35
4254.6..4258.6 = 33.73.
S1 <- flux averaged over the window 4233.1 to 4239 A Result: 31.5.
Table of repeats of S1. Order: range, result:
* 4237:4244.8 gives 34.2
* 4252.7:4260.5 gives 33.1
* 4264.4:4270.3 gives 35.1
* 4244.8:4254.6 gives 33.8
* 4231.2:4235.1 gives 34.1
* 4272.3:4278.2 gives 30.2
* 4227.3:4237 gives 32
